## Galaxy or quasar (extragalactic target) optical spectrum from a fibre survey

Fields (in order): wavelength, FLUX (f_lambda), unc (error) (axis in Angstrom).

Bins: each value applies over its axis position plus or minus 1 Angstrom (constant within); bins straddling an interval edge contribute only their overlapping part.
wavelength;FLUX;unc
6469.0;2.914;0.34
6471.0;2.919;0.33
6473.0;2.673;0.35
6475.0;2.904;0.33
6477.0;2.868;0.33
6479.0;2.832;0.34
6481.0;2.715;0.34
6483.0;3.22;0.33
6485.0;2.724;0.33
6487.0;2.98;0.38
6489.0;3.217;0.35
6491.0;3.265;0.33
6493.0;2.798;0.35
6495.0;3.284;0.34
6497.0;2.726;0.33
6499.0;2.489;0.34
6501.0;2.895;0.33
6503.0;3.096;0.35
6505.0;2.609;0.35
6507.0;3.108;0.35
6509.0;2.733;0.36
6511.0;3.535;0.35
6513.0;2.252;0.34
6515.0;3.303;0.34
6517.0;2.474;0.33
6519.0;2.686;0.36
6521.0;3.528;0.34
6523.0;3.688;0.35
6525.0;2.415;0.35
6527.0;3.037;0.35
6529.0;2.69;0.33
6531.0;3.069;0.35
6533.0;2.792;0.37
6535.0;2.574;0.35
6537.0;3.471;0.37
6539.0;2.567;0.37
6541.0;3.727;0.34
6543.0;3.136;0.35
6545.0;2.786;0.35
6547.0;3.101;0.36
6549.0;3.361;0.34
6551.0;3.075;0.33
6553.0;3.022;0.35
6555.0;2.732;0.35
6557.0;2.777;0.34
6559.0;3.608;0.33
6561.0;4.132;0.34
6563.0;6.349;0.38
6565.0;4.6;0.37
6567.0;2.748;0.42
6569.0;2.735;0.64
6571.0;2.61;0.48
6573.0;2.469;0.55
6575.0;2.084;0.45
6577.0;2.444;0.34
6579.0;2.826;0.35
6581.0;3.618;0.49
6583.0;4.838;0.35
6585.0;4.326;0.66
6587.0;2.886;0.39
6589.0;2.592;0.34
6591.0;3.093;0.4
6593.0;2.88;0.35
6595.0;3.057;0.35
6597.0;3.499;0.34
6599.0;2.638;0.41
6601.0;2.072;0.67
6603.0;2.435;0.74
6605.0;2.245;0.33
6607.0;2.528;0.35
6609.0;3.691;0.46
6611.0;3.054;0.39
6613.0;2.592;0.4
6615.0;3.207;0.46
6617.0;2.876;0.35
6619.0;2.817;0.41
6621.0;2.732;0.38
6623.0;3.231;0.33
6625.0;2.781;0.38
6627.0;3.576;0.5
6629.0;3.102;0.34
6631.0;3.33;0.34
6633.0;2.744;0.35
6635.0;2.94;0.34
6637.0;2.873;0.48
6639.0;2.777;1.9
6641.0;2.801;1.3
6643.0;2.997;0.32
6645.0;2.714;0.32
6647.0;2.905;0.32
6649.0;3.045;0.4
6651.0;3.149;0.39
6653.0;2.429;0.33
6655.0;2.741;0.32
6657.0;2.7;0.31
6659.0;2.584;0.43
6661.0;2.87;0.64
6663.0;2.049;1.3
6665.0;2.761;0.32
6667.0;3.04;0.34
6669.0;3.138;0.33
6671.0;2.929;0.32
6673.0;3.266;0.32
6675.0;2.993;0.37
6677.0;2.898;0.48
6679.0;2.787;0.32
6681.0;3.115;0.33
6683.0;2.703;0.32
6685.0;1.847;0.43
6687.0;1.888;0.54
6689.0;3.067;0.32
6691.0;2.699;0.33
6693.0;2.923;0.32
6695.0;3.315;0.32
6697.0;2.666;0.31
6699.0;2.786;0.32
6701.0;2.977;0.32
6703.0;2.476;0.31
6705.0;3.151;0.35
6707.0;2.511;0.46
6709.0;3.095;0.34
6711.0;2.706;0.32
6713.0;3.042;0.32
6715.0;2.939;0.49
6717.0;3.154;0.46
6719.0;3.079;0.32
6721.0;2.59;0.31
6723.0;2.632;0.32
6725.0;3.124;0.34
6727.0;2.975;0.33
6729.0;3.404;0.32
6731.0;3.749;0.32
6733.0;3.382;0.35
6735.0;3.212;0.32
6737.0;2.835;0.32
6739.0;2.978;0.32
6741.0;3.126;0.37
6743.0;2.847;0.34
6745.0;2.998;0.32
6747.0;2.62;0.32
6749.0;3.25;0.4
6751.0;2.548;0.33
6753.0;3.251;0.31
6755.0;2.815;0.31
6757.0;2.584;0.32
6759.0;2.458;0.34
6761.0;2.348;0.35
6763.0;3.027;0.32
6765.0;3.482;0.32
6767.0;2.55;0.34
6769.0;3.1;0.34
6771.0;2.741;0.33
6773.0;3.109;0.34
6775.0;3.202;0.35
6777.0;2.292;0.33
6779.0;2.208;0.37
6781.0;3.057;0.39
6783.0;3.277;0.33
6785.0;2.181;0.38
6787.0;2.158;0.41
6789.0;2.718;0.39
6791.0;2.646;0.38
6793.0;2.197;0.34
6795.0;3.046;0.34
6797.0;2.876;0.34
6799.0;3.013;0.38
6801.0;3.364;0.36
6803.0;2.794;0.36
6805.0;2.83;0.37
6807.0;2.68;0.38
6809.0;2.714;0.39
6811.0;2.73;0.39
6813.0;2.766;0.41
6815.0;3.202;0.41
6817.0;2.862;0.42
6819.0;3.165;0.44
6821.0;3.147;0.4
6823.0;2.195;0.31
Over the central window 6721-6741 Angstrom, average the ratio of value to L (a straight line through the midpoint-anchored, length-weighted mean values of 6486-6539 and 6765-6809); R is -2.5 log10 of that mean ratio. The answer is -0.11 mag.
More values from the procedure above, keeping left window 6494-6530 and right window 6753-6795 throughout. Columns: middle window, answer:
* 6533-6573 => -0.140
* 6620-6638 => -0.074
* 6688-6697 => -0.066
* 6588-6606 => 0.052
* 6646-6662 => 0.005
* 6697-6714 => -0.021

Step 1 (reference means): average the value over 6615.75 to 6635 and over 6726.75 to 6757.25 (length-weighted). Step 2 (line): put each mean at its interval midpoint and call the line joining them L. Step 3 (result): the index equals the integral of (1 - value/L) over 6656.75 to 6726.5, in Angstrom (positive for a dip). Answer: 5.0 Angstrom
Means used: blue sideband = 3.02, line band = 2.82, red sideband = 3.05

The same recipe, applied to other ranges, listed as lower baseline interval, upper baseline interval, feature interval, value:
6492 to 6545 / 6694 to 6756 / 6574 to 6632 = -0.86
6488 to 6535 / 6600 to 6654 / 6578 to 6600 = -3.04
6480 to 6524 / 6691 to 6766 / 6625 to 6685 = 1.56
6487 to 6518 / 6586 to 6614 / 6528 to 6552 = -1.28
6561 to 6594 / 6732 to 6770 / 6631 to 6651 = 1.78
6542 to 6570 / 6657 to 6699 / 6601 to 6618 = 1.96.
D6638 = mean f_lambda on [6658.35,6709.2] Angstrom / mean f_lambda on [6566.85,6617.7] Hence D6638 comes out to 0.95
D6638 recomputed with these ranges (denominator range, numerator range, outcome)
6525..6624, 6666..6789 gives 0.93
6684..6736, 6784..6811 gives 0.93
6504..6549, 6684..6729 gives 0.95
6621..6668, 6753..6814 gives 0.97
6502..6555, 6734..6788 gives 0.94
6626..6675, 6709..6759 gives 1.03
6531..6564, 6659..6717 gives 0.85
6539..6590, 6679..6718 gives 0.85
